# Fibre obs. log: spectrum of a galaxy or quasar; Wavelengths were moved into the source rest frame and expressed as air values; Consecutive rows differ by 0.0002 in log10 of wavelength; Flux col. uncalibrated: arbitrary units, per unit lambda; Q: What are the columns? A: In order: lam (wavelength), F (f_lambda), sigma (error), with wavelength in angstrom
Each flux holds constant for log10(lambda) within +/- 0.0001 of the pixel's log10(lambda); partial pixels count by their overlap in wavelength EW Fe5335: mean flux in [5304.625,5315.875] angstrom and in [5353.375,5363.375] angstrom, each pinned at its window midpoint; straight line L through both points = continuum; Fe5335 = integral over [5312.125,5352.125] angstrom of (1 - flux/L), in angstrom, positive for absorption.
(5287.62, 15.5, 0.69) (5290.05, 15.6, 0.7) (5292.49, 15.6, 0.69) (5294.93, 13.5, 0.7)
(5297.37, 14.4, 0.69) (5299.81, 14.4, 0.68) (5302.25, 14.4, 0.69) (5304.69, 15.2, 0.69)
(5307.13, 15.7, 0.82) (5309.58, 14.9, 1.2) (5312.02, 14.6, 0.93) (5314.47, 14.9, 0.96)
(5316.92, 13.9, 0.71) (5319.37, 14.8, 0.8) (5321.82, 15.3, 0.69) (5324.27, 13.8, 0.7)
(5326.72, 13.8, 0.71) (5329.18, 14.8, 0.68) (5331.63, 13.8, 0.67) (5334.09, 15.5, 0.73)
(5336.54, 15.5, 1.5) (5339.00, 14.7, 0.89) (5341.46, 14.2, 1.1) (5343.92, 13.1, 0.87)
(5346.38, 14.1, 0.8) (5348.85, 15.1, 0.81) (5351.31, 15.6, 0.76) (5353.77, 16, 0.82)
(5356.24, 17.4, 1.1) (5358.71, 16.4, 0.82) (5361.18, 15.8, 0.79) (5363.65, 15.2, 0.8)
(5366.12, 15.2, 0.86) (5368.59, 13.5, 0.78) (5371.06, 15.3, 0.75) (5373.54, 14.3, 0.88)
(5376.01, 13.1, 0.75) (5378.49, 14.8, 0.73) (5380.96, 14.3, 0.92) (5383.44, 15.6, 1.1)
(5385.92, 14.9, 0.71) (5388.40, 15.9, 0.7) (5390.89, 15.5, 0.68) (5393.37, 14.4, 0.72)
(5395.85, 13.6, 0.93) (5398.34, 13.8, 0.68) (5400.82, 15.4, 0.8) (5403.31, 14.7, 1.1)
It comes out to 2.70 angstrom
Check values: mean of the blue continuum 15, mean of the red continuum 16.3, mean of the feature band 14.5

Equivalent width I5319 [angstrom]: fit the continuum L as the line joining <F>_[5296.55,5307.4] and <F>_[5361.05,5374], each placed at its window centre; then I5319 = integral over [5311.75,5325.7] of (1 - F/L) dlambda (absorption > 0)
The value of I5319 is 0.2 angstrom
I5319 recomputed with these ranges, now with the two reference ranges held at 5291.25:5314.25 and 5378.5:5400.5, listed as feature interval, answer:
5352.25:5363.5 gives -1.1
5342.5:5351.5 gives 0.3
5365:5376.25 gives 0.3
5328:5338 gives -0.1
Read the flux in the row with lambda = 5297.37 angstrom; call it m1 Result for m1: 14.4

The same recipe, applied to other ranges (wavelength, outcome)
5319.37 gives 14.8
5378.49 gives 14.8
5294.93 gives 13.5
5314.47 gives 14.9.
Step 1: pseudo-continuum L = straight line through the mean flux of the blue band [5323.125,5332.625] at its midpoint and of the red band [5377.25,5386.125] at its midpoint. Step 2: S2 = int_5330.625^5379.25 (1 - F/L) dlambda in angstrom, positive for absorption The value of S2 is -1.5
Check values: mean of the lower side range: 14.1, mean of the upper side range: 14.9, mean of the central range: 14.9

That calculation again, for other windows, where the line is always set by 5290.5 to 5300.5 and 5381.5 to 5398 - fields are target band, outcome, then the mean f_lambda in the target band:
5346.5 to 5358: -0.9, 15.8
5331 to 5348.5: 0.3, 14.5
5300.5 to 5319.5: -0.2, 14.8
